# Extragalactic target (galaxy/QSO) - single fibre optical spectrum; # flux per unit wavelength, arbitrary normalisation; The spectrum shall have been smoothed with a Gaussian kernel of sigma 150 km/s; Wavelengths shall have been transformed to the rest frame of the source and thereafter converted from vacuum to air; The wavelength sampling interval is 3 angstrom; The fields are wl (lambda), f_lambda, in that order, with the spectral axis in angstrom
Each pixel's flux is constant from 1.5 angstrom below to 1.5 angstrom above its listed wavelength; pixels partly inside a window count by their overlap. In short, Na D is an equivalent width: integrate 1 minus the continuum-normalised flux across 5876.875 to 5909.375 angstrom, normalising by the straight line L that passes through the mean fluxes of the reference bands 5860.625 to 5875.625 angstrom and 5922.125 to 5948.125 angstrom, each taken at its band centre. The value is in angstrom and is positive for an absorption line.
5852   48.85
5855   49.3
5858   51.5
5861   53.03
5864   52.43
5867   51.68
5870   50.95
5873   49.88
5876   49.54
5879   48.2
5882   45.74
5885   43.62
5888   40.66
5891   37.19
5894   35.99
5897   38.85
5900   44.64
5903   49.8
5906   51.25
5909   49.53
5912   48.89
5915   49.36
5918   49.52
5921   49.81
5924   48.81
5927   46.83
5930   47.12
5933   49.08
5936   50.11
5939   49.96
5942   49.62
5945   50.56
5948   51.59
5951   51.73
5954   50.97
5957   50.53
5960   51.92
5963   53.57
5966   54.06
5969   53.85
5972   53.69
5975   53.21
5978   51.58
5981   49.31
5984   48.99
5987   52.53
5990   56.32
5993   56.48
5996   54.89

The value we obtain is 4.2 angstrom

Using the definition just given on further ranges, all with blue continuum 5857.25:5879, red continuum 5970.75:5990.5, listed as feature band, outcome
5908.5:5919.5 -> 0.46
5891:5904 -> 2.50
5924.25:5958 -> 1.24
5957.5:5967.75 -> -0.21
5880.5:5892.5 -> 2.21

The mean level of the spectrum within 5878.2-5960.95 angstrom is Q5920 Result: 47.5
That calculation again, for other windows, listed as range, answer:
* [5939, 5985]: 51.7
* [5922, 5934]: 48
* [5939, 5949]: 50.4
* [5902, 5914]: 49.8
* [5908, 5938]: 48.9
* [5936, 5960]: 50.7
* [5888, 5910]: 43.5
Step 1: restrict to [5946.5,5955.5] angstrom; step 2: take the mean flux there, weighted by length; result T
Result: 51.4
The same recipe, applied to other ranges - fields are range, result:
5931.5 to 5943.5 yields 49.7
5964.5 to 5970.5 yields 54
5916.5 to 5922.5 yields 49.7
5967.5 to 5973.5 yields 53.8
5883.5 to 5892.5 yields 40.5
